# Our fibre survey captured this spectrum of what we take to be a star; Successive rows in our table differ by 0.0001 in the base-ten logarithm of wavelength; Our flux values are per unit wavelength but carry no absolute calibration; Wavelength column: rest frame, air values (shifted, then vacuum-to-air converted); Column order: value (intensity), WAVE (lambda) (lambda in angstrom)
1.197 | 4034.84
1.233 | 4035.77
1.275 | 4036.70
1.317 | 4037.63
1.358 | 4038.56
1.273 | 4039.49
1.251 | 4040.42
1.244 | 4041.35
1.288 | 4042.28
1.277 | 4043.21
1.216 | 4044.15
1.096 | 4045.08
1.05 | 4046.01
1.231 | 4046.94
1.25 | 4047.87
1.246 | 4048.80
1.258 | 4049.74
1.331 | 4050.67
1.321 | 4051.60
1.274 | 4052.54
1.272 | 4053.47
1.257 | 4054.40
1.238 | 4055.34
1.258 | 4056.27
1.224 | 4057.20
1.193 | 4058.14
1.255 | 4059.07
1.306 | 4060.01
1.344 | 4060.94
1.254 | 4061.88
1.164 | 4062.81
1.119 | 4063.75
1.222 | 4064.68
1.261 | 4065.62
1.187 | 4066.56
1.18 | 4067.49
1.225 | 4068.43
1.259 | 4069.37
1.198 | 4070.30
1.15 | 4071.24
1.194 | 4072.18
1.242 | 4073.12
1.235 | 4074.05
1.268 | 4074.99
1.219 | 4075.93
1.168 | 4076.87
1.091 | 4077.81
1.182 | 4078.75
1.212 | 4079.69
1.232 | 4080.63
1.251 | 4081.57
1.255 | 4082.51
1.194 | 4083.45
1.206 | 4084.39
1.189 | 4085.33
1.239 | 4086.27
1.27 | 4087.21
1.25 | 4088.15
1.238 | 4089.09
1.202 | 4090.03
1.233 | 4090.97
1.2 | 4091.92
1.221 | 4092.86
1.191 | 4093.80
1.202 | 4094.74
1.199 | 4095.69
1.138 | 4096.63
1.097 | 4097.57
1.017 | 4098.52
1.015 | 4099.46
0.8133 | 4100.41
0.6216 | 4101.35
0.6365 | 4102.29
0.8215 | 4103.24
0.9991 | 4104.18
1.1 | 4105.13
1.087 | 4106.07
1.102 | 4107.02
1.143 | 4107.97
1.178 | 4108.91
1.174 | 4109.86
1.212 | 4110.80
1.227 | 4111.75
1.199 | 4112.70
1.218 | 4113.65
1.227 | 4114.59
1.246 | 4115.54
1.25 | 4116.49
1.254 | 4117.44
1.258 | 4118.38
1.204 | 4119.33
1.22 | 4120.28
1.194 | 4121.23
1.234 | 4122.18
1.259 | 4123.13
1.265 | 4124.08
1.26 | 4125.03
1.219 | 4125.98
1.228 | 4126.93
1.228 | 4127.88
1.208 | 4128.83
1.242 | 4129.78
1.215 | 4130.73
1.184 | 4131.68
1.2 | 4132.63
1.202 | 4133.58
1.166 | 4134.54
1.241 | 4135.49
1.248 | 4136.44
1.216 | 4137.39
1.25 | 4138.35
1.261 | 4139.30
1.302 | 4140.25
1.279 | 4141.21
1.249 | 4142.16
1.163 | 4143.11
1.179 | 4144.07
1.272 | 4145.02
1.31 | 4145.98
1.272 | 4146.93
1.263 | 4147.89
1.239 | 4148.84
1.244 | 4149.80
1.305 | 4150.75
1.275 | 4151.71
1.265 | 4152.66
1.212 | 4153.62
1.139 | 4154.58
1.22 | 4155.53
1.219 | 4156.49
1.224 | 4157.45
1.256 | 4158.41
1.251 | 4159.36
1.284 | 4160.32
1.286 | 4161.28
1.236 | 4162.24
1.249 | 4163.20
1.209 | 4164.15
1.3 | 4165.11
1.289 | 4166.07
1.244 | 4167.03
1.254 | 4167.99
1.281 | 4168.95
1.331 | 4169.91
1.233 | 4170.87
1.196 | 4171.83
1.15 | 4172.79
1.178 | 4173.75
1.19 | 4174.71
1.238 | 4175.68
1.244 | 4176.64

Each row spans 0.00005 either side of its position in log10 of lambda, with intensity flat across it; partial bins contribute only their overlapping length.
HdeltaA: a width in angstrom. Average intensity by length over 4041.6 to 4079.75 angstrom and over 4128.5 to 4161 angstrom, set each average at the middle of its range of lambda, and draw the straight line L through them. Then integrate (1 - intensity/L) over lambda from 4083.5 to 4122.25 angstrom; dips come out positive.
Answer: 2.9 angstrom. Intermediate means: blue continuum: 1.22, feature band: 1.14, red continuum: 1.24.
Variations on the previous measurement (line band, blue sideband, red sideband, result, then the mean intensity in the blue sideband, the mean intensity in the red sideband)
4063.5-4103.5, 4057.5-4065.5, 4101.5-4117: 0.7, 1.23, 1.1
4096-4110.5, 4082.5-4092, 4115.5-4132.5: 2.7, 1.22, 1.23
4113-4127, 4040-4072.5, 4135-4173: 0.1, 1.23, 1.25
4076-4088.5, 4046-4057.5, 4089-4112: -0.7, 1.26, 1.08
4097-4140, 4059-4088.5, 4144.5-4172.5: 2.9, 1.22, 1.25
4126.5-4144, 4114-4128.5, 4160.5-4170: 0.3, 1.24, 1.27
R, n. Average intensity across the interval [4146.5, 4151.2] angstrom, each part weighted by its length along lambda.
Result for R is 1.26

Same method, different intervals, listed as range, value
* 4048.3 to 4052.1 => 1.29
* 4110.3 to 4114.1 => 1.21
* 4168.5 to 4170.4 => 1.31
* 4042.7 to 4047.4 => 1.17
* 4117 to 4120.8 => 1.23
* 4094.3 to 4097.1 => 1.18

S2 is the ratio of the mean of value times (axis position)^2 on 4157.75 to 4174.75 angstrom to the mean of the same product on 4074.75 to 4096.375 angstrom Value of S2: 1.07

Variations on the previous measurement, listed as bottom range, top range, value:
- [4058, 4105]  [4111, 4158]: 1.09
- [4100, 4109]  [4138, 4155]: 1.35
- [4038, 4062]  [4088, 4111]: 0.88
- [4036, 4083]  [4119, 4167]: 1.05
